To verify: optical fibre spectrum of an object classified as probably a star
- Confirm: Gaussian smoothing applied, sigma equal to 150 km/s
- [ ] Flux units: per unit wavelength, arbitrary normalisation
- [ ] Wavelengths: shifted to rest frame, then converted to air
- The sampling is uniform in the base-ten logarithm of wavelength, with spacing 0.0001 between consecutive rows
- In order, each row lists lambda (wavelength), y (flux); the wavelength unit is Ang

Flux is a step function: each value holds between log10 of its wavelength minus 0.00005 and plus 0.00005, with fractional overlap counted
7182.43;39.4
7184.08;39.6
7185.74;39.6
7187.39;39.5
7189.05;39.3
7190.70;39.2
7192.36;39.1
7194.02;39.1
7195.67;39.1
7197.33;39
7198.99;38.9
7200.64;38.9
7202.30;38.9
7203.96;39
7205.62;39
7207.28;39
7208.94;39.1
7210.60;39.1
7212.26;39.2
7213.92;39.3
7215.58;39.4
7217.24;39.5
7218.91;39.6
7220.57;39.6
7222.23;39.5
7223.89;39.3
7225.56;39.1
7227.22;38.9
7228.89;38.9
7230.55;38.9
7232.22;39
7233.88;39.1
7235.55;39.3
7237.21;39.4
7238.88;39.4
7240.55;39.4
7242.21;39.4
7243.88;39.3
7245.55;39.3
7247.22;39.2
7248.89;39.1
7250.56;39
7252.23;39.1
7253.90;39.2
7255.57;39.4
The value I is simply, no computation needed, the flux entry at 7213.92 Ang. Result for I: 39.3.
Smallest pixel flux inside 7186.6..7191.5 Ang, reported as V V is 39.2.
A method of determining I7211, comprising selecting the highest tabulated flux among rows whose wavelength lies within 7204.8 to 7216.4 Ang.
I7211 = 39.4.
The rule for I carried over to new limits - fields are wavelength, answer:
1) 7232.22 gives 39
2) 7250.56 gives 39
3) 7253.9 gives 39.2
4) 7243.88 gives 39.3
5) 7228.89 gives 38.9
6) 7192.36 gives 39.1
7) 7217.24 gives 39.5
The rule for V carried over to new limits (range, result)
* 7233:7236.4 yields 39.1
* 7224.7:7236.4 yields 38.9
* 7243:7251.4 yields 39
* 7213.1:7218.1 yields 39.3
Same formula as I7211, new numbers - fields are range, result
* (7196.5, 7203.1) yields 39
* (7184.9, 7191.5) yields 39.6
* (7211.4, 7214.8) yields 39.3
